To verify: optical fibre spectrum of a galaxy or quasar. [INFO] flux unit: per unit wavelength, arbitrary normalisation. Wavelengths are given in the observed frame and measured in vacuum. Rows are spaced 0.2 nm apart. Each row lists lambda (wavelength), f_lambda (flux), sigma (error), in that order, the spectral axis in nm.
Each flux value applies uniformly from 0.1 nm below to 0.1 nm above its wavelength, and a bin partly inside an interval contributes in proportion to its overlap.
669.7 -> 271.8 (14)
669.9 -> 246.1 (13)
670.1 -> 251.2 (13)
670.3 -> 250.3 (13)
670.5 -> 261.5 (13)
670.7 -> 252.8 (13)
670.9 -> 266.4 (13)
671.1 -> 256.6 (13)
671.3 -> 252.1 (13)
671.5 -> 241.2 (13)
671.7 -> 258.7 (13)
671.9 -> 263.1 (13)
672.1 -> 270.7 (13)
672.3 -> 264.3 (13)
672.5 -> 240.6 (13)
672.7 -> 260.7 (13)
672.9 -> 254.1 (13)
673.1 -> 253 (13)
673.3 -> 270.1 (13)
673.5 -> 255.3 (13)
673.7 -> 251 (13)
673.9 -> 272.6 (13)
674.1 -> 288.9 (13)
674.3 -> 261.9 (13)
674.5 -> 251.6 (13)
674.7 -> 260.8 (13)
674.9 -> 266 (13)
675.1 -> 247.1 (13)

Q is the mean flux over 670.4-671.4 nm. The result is 258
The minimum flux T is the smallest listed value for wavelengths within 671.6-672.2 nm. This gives 258.7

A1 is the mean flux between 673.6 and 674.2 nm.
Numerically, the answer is 271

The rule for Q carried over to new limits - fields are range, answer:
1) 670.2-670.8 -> 255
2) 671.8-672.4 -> 266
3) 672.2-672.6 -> 252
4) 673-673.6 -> 259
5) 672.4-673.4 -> 256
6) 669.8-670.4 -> 249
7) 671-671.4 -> 254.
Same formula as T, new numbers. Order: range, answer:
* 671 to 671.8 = 241.2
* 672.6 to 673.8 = 251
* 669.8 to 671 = 246.1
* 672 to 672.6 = 240.6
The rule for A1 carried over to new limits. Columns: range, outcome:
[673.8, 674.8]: 267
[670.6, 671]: 260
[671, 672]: 254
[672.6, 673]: 257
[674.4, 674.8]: 256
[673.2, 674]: 262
